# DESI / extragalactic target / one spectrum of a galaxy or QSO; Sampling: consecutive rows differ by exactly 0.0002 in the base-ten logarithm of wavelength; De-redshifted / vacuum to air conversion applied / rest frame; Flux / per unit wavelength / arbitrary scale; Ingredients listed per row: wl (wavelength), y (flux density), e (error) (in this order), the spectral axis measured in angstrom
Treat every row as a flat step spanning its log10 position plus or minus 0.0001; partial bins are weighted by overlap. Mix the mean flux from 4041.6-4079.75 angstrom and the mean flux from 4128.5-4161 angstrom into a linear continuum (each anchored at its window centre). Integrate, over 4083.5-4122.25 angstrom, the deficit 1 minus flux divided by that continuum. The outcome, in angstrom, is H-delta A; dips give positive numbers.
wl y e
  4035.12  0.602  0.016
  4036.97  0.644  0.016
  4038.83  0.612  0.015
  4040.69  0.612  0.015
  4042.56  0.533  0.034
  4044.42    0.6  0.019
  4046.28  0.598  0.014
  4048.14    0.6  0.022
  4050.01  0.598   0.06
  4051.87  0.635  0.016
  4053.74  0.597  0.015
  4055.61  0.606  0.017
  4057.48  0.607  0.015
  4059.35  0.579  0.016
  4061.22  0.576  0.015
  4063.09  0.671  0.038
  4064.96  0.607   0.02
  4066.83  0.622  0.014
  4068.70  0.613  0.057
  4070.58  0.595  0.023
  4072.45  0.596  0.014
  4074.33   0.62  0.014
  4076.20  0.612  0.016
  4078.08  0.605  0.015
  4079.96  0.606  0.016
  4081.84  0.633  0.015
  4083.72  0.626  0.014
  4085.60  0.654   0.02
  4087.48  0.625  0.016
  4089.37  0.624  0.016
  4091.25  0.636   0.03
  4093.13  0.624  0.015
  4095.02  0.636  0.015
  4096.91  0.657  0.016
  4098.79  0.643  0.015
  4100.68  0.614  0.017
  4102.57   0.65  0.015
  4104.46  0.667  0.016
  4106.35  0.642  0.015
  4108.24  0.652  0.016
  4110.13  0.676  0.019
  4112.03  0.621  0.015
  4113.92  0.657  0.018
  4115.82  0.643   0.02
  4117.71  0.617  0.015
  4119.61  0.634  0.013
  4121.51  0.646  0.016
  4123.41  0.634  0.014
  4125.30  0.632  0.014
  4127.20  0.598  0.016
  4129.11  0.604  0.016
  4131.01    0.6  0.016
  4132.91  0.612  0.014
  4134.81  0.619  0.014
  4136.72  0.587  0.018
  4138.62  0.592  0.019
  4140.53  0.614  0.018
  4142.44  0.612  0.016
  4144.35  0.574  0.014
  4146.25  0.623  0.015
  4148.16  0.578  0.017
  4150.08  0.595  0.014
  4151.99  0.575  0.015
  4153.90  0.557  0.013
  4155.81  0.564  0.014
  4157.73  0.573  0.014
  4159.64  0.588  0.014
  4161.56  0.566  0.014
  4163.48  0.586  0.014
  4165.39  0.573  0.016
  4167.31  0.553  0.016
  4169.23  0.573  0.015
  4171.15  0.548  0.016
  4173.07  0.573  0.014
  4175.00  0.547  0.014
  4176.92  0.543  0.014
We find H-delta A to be -2.8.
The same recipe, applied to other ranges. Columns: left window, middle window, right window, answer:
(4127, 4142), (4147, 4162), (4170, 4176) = 0.1 angstrom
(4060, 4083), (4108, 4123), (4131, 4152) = -0.9 angstrom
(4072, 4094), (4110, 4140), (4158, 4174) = -1.3 angstrom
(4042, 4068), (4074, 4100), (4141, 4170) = -1.4 angstrom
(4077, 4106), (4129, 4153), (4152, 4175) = -0.4 angstrom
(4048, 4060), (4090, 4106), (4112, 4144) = -0.7 angstrom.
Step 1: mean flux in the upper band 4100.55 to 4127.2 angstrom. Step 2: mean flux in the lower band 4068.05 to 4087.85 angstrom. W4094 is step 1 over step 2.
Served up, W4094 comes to 1.04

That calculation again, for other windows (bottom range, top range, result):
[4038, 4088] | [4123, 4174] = 0.97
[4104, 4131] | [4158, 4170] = 0.90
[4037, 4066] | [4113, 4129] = 1.05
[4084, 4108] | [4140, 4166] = 0.91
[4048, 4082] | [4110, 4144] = 1.02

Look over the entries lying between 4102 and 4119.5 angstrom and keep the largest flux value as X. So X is 0.676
